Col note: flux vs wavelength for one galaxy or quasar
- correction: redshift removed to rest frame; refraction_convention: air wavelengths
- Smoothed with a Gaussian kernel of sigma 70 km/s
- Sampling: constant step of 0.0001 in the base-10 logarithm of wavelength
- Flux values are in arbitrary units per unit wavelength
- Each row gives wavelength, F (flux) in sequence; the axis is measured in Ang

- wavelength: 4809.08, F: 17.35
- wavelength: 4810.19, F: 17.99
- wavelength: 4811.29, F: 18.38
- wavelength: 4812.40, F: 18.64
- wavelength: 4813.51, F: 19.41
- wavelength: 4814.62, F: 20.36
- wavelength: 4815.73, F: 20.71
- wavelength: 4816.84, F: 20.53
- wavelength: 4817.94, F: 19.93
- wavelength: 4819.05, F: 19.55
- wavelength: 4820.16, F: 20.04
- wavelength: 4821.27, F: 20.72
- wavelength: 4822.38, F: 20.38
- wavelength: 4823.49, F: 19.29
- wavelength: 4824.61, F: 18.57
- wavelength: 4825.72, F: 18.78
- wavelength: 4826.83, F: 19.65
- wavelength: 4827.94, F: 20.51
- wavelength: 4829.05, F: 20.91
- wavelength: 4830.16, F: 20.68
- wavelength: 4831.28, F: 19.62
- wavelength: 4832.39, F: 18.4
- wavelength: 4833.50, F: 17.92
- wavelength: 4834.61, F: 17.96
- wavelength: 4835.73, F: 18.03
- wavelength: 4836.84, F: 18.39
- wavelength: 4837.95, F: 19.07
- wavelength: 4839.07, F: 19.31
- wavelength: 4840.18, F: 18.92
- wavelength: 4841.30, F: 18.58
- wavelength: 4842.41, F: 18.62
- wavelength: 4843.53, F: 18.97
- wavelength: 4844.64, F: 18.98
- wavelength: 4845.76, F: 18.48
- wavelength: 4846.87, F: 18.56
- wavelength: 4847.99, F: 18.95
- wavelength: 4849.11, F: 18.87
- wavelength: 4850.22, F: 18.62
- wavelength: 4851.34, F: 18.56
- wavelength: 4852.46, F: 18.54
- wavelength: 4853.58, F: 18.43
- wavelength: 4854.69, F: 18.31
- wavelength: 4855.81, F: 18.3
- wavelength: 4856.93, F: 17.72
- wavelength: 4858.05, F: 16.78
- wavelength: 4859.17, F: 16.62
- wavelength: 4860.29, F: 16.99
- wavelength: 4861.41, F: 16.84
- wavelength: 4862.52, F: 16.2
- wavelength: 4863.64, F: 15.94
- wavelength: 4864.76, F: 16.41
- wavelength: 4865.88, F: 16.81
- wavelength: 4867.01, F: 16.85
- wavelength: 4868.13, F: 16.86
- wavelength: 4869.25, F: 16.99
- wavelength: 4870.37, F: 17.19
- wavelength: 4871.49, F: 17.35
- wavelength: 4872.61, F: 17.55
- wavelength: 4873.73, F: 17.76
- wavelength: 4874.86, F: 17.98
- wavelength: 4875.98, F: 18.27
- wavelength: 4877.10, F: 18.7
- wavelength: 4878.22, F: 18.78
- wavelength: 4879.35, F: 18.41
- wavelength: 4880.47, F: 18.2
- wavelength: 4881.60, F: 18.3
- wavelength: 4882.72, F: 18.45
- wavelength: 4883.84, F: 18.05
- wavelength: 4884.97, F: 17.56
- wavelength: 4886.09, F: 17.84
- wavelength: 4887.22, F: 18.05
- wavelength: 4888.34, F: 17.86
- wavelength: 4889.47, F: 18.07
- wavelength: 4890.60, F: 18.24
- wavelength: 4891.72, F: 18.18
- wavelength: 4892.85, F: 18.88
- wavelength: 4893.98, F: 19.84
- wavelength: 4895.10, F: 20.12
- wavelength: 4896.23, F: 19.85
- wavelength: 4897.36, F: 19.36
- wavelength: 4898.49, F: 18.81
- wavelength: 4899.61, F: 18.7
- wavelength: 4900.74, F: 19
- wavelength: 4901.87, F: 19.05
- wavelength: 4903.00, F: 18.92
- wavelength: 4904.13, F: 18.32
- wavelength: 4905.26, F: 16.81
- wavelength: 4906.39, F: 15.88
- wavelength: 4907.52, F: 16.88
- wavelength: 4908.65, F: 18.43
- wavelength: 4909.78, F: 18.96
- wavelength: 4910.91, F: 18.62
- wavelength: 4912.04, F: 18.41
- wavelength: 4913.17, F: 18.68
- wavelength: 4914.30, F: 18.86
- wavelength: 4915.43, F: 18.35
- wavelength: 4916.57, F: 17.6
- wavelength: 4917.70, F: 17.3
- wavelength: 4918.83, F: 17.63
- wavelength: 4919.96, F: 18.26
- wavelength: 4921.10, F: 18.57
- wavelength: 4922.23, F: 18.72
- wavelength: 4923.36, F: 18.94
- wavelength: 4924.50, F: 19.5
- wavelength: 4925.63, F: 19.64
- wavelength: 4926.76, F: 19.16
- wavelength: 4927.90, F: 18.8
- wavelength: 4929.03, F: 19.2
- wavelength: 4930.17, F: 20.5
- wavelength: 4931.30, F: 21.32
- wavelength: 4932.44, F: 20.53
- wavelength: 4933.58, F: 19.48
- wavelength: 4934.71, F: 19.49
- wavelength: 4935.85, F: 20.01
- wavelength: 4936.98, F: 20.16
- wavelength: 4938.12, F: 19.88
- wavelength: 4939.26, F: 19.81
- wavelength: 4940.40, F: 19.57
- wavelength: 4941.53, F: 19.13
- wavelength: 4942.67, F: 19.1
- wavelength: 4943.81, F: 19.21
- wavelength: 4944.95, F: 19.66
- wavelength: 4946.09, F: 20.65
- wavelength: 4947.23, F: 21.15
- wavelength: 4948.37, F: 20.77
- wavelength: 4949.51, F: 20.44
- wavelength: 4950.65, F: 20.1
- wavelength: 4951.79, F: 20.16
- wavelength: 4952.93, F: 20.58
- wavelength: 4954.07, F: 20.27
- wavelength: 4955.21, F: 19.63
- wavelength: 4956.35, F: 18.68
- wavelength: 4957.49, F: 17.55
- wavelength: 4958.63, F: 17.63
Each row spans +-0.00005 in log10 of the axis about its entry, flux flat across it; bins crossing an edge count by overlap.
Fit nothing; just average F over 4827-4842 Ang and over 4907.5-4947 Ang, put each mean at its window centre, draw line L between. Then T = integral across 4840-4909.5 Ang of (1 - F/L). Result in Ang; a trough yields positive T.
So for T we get 3.9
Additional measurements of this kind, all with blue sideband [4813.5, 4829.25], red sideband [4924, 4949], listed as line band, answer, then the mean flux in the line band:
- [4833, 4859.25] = 2.0 Ang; 18.4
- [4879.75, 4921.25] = 3.2 Ang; 18.3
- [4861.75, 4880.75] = 2.4 Ang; 17.4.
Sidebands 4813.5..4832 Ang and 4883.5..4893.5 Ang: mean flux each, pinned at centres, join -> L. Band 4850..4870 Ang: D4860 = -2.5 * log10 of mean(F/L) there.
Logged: 0.10 mag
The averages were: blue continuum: 20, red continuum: 18.1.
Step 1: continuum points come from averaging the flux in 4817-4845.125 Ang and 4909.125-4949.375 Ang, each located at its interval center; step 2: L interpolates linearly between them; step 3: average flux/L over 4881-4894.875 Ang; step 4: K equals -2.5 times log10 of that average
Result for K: 0.057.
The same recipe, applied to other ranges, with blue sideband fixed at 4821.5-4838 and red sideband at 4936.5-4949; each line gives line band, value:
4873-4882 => 0.072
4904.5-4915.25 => 0.100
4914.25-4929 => 0.068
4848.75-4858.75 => 0.068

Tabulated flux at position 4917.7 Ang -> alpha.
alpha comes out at 17.3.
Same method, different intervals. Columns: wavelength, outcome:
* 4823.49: 19.29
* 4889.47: 18.07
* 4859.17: 16.62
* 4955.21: 19.63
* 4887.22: 18.05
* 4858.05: 16.78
